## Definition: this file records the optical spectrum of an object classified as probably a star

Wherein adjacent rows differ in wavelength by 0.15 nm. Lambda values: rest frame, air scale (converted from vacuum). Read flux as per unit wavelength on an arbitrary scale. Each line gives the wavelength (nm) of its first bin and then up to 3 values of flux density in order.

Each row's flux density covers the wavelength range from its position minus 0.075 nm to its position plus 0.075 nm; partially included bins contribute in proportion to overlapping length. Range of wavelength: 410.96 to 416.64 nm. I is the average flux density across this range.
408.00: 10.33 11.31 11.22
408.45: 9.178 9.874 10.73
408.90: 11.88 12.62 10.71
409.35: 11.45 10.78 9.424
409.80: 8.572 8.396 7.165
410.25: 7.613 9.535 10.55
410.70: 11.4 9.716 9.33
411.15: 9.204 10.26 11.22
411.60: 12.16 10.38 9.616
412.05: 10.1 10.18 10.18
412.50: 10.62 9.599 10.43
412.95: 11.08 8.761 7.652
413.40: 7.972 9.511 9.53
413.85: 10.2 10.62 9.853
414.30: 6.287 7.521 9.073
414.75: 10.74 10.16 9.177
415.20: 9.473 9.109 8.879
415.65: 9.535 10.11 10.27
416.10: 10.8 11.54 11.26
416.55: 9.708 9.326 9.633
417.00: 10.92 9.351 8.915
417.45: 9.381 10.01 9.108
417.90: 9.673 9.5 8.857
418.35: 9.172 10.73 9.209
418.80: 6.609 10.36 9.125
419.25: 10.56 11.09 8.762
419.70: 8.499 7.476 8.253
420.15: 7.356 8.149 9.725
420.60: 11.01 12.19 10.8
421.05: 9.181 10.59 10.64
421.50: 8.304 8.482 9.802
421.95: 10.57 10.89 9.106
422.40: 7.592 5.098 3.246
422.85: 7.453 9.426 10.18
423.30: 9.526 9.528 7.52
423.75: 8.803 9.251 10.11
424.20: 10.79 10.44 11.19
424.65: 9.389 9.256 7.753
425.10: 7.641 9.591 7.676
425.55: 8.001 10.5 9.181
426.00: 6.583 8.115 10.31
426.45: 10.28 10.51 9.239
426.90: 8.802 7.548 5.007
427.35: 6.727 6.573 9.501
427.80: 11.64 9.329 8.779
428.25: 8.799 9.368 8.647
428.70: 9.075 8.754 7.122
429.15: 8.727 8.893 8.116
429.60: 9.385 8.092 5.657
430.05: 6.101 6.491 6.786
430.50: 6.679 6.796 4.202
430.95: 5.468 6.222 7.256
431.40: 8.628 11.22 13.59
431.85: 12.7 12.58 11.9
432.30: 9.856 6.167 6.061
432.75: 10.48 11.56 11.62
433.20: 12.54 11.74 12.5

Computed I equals 9.79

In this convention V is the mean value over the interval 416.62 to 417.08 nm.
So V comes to 9.95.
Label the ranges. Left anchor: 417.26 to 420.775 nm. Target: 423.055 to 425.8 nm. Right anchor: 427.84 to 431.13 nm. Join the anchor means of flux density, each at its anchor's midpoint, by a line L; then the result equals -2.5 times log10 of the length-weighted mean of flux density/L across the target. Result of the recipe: -0.102 mag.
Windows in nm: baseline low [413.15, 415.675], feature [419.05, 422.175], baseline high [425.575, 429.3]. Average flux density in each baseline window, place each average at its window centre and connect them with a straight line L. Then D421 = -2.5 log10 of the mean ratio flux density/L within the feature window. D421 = -0.08 mag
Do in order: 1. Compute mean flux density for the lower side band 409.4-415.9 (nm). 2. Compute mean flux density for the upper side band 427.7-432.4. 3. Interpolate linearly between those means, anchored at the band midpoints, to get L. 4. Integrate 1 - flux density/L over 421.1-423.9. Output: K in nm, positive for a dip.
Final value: 0.09 nm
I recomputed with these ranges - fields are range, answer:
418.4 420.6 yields 9.06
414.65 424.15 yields 9.37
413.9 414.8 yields 9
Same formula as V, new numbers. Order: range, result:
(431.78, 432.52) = 10.7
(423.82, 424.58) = 10.3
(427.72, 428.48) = 9.58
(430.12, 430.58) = 6.65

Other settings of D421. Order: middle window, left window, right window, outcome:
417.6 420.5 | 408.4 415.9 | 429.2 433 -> 0.025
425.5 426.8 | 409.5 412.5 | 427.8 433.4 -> -0.021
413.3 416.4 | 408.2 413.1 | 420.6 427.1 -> 0.030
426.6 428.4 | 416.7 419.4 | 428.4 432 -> -0.005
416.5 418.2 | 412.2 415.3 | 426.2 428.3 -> -0.034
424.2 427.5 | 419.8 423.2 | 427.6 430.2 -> -0.006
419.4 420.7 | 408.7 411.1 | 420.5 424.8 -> 0.071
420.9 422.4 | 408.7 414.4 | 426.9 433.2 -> -0.062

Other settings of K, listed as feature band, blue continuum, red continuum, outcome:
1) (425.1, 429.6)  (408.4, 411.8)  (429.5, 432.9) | 0.01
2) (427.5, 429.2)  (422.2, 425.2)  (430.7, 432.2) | 0.01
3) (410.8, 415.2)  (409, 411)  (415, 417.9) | 0.05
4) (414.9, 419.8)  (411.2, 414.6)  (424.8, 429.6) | -0.14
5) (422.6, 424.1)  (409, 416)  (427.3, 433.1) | 0.10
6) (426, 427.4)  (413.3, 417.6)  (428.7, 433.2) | 0.07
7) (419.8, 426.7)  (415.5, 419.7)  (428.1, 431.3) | -0.33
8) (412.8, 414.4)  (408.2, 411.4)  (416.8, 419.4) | 0.10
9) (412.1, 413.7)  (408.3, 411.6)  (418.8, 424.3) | 0.04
